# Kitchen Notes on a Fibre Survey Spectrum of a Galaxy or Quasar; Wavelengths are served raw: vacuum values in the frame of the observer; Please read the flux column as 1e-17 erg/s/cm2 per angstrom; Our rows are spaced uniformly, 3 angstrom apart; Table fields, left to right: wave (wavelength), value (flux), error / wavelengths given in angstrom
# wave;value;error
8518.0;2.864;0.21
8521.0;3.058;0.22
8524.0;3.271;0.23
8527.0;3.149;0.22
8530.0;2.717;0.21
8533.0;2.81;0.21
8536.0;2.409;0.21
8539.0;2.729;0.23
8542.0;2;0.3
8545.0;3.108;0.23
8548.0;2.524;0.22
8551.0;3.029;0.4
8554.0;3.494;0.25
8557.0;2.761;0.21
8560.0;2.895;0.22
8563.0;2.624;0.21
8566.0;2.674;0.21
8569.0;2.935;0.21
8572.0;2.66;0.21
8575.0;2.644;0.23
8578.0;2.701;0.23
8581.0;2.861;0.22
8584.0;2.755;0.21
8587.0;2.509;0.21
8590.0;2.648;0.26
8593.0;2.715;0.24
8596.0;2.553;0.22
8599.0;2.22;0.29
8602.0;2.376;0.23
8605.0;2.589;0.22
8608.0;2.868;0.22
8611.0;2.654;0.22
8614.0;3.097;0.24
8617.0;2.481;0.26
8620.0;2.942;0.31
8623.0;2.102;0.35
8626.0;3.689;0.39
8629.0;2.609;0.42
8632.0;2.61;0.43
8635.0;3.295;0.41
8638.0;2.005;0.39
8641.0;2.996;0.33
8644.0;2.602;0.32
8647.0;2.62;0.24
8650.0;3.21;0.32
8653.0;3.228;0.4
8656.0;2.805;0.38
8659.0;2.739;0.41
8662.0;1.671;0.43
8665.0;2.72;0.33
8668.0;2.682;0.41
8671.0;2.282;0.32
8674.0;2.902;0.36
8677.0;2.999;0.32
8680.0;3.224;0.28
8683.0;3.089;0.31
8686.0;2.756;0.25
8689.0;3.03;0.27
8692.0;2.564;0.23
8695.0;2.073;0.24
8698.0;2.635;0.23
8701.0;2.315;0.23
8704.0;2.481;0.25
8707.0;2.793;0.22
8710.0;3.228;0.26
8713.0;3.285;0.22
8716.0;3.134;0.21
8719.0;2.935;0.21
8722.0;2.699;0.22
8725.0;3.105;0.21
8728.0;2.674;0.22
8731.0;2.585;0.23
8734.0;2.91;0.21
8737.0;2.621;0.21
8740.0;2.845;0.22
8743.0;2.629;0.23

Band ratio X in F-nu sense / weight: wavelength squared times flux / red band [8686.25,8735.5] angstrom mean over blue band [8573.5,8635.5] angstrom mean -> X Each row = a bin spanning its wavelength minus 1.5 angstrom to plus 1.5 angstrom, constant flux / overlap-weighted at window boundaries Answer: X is 1.05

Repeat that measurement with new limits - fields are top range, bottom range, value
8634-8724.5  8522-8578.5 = 1.02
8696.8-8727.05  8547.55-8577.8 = 1.05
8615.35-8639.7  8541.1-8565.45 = 0.98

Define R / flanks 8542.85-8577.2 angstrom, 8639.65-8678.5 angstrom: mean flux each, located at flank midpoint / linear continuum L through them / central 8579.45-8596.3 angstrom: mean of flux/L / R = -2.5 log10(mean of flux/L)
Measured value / 0.05 mag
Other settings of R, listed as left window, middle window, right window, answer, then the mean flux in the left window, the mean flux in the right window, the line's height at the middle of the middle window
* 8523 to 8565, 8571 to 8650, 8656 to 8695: 0.02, 2.82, 2.7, 2.76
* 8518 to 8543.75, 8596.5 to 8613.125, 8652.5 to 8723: 0.08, 2.78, 2.76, 2.77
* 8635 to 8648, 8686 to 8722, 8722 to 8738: -0.01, 2.64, 2.78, 2.74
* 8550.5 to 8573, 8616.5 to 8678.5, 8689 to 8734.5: 0.03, 2.88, 2.77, 2.82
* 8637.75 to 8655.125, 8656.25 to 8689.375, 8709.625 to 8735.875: 0.05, 2.83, 2.93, 2.87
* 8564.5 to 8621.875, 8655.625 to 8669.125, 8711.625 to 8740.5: 0.12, 2.67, 2.88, 2.78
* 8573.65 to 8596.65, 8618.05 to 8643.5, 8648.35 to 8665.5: -0.02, 2.68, 2.73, 2.71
